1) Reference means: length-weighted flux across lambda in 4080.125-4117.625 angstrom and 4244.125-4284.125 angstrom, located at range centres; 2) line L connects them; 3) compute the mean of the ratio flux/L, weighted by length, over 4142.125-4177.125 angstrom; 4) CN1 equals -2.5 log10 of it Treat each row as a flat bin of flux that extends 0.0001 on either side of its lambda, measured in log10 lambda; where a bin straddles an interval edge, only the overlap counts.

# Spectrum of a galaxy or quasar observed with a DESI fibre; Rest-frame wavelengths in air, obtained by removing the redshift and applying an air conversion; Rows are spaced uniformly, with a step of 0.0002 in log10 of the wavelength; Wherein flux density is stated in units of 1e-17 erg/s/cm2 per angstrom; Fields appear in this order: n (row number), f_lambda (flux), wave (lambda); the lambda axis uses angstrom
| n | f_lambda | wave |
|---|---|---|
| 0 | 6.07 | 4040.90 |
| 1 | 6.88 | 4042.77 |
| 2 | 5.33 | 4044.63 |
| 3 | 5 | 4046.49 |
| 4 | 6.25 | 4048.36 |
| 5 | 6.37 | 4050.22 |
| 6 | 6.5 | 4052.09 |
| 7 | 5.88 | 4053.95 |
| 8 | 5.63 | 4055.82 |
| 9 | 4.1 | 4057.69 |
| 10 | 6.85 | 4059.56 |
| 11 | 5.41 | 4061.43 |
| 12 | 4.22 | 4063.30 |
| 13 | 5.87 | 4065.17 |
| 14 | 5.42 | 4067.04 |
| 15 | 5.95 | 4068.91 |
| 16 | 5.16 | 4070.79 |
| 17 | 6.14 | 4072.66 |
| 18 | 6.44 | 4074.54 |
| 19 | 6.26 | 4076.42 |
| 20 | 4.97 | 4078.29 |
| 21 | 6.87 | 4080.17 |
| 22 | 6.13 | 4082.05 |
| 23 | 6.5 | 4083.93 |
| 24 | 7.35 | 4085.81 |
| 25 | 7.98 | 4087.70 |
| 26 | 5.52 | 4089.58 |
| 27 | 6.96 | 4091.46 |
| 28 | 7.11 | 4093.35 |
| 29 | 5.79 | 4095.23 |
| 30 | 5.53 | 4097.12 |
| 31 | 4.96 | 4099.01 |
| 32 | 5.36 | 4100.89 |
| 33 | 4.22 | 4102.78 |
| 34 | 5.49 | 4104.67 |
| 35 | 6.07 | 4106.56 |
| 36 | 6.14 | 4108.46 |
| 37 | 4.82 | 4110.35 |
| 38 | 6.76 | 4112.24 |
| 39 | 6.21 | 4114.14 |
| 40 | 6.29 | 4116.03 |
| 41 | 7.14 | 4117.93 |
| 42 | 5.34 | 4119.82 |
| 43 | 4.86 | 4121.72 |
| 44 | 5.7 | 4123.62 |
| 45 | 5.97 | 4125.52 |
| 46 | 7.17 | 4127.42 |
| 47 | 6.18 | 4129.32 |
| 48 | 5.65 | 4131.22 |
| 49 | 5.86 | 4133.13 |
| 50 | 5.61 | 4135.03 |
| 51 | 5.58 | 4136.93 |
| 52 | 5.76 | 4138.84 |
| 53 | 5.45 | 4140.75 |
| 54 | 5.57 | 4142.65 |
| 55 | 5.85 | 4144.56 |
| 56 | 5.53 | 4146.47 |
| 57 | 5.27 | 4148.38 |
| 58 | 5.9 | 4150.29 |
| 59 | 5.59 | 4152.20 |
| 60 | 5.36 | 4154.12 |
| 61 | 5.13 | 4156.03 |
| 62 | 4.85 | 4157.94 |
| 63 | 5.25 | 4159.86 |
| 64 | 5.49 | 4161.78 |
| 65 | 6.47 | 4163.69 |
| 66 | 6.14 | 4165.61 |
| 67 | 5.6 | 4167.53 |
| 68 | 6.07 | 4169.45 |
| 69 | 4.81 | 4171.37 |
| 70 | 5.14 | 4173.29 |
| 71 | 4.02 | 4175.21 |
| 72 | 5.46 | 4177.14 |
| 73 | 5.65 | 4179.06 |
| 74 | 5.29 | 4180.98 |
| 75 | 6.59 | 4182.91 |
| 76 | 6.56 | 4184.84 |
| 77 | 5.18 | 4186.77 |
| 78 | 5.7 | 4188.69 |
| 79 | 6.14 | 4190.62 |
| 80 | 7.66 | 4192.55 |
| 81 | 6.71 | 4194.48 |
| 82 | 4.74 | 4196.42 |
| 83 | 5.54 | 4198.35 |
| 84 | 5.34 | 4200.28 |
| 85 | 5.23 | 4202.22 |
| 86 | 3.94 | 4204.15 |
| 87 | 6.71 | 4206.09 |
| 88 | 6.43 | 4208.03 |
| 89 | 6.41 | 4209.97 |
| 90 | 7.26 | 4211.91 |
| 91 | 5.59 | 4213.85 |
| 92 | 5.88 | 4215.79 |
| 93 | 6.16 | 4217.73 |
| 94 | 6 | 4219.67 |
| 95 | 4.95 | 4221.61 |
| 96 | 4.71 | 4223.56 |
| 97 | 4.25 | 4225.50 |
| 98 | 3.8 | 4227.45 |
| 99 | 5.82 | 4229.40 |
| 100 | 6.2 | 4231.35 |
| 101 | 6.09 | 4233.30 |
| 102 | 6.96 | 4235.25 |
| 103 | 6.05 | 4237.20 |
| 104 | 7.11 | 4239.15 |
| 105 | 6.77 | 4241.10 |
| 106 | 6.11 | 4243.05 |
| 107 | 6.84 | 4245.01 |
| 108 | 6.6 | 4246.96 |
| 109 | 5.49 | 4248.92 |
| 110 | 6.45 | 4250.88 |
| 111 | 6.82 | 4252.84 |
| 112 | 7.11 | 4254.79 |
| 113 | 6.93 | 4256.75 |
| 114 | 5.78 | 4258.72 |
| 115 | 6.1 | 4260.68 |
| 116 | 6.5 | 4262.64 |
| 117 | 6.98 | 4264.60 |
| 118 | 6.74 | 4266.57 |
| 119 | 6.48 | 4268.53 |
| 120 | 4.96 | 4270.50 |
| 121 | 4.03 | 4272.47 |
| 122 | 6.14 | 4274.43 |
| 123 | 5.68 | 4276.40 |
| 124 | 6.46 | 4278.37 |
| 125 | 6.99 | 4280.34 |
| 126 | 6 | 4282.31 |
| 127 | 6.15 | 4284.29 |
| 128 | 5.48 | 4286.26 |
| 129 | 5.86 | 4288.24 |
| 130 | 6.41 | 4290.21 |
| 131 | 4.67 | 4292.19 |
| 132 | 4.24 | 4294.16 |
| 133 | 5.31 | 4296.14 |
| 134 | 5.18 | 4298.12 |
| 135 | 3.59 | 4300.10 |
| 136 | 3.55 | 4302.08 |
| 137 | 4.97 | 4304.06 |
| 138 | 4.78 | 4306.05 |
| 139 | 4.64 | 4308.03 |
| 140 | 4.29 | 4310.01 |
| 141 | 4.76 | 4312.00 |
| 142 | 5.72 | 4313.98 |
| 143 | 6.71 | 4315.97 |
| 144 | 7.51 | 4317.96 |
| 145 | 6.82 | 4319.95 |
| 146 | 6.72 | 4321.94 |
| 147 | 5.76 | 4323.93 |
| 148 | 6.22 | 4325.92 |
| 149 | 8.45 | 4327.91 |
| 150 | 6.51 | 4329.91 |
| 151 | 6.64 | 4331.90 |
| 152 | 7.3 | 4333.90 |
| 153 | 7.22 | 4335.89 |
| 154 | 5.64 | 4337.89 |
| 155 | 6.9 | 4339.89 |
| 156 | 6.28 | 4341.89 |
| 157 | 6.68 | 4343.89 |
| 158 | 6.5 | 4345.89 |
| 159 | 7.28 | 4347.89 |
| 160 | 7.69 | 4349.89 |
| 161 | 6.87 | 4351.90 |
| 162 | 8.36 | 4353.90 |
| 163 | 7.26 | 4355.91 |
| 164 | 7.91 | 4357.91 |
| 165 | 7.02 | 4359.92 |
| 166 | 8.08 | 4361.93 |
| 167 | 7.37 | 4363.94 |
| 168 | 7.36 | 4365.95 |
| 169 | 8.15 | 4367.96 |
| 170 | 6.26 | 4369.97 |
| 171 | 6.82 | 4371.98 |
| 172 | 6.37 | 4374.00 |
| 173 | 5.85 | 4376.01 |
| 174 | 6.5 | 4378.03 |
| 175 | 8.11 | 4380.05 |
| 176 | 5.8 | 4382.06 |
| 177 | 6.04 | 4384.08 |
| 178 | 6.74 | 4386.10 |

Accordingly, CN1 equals 0.13 mag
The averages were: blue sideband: 6.1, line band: 5.44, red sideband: 6.25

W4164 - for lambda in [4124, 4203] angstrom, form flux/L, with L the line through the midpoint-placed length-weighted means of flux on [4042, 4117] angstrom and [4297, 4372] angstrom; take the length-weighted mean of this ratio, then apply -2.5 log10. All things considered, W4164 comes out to 0.08 mag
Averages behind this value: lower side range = 5.92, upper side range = 6.47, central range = 5.69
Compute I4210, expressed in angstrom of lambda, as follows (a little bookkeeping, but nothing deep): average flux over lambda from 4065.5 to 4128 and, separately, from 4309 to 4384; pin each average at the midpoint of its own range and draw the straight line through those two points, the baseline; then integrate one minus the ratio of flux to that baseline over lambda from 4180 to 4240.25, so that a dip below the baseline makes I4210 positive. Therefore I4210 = 5.0 angstrom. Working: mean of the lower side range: 6.01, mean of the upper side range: 6.79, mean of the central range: 5.84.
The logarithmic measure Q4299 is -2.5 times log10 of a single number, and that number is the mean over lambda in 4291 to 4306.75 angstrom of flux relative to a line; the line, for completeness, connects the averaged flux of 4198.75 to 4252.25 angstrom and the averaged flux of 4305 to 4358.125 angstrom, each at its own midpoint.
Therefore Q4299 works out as 0.36 mag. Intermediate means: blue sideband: 5.9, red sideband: 6.55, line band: 4.55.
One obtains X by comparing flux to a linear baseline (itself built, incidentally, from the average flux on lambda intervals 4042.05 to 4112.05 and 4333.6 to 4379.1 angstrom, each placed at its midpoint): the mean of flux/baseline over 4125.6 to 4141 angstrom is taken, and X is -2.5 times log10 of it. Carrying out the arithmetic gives 0.03 mag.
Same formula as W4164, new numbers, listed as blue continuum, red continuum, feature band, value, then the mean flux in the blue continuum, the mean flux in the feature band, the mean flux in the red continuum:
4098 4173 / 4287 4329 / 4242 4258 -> -0.17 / 5.67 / 6.53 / 5.53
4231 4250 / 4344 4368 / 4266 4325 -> 0.24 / 6.43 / 5.55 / 7.43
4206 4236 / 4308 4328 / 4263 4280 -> -0.01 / 5.79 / 6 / 6.12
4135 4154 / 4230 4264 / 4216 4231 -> 0.21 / 5.6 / 5.18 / 6.46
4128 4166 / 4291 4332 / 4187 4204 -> -0.03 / 5.63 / 5.76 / 5.56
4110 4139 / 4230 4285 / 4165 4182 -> 0.14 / 5.96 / 5.34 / 6.3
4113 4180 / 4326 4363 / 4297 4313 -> 0.46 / 5.66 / 4.48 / 7.12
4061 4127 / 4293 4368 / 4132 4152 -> 0.07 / 5.93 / 5.64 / 6.35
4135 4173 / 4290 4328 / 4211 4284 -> -0.11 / 5.56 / 6.08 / 5.43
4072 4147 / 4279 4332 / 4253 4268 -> -0.15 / 5.98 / 6.6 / 5.69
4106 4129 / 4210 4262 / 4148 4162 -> 0.13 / 6.04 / 5.35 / 6.08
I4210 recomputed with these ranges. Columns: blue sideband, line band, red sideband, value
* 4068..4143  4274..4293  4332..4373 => 2.28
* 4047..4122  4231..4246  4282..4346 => -1.67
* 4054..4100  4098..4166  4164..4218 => 2.17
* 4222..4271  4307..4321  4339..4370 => 2.21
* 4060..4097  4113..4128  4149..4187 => -0.59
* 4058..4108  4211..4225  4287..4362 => 0.79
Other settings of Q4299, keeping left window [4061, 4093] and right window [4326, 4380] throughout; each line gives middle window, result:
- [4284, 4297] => 0.25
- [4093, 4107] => 0.13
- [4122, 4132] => 0.04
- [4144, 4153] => 0.13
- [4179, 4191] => 0.10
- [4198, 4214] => 0.12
